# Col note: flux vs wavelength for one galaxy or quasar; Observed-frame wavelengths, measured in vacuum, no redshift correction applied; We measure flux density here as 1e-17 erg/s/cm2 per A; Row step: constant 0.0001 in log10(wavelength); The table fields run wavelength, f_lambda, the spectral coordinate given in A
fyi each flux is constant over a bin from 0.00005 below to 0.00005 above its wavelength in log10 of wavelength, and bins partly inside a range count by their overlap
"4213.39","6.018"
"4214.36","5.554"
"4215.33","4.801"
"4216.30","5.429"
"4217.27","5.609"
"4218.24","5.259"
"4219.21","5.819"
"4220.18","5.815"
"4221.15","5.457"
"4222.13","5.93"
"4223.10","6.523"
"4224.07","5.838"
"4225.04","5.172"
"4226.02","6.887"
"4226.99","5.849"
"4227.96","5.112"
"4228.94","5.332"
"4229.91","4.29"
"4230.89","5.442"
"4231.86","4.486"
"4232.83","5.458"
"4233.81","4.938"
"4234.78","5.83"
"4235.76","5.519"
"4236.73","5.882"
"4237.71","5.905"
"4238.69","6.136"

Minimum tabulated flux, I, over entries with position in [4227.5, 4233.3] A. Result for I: 4.29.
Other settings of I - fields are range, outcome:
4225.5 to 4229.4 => 5.112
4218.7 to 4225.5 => 5.172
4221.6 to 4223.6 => 5.93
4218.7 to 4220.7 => 5.815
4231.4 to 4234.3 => 4.486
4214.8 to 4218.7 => 4.801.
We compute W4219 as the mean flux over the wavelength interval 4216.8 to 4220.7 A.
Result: 5.63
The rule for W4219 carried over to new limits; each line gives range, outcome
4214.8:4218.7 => 5.28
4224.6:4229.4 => 5.67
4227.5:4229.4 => 5.2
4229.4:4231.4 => 4.87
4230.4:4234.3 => 5.09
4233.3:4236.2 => 5.42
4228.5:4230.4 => 4.8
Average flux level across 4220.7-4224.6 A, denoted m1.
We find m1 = 5.93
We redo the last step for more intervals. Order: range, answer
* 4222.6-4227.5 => 6.06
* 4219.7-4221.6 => 5.64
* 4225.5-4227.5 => 6.33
